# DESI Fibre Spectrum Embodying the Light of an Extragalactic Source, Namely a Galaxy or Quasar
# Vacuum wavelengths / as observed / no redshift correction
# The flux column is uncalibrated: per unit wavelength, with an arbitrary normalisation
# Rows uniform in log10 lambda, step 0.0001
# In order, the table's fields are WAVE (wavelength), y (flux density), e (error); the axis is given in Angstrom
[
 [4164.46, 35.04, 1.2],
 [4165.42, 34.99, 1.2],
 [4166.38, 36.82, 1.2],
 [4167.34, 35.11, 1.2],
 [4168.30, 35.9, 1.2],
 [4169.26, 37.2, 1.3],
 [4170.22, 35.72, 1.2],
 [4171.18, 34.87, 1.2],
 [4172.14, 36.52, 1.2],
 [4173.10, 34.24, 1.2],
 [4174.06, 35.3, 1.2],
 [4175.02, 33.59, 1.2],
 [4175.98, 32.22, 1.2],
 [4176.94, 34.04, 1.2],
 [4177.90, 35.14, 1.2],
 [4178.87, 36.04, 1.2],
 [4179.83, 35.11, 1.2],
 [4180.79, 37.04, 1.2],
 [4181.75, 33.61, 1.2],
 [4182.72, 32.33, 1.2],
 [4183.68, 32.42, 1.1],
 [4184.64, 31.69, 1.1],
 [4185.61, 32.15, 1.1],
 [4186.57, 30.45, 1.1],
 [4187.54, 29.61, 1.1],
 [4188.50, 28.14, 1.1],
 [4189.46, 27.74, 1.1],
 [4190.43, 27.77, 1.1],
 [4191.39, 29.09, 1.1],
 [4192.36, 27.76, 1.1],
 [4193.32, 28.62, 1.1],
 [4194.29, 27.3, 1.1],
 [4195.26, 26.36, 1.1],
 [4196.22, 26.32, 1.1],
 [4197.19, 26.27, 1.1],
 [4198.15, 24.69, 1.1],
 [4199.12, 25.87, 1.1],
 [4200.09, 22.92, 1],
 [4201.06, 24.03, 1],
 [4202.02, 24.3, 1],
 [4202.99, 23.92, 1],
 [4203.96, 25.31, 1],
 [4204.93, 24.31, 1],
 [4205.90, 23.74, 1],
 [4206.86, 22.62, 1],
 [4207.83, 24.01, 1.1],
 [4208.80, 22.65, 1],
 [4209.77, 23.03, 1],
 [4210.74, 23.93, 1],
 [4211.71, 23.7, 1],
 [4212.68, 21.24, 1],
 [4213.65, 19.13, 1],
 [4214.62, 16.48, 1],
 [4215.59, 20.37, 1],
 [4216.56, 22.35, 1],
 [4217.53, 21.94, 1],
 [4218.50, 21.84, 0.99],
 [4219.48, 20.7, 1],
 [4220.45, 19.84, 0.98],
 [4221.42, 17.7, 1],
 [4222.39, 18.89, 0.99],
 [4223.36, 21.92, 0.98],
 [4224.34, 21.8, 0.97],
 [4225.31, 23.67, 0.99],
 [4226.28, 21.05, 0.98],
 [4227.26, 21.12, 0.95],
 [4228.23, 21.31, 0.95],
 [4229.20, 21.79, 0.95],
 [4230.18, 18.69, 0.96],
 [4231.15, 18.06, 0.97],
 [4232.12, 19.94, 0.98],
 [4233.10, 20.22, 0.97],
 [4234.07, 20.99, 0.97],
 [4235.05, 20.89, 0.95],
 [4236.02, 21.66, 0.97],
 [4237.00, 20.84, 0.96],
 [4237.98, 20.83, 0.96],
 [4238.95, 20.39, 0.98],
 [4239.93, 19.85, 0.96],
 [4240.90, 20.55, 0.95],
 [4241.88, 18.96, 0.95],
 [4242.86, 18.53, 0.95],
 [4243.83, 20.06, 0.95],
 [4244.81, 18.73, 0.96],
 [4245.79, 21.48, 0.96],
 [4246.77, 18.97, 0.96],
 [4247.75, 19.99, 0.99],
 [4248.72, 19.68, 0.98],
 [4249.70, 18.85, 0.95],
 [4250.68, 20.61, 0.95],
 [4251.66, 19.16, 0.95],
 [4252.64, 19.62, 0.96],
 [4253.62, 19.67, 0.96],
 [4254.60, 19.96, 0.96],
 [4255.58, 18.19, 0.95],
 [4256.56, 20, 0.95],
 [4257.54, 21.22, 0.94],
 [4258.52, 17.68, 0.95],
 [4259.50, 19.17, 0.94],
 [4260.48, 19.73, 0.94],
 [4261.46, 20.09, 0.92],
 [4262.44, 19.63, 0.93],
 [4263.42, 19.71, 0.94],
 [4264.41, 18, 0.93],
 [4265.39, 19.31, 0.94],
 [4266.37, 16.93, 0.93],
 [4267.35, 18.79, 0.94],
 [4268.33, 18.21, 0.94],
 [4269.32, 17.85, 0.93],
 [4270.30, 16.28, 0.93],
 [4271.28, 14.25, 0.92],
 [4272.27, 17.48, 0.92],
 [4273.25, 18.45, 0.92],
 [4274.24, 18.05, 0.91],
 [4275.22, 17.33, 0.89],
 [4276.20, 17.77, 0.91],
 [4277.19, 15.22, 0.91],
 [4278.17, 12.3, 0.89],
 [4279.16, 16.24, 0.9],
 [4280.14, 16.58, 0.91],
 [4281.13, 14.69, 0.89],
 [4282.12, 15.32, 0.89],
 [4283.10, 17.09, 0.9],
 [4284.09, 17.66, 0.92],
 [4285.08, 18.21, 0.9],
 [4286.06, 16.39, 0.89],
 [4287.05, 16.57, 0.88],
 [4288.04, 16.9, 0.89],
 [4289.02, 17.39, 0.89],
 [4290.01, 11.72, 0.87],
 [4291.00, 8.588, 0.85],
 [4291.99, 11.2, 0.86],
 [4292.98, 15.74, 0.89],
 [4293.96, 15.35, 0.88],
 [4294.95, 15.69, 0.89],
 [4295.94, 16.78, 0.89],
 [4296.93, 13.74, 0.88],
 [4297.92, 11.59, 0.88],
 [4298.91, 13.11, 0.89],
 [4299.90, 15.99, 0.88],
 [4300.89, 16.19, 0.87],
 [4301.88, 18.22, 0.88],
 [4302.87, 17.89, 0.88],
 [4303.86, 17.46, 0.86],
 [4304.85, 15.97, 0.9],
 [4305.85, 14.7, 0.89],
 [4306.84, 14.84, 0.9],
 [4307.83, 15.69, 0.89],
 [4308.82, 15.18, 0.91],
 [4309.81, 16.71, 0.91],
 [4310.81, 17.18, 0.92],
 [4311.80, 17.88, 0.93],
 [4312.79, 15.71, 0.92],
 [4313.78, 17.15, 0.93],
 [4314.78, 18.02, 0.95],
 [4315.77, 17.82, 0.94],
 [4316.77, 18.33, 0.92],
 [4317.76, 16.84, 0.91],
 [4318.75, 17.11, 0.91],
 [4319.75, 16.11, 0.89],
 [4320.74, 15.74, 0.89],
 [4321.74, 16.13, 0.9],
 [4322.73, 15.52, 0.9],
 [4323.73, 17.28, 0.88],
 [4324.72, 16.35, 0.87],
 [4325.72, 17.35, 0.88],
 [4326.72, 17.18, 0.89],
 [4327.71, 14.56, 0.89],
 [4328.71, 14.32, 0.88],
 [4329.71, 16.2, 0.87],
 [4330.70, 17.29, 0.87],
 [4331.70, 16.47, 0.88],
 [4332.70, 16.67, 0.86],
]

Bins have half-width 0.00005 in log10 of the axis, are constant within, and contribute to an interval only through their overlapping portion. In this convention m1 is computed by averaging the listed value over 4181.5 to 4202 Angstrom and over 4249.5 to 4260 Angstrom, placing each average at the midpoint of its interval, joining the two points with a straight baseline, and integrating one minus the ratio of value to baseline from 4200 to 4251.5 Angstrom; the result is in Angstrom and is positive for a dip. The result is 5.1 Angstrom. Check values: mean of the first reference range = 28.2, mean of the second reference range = 19.5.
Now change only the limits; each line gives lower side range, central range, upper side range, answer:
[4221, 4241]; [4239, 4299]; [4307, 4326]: 4.6 Angstrom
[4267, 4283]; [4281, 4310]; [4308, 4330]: 2.0 Angstrom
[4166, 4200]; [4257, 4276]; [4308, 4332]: 3.5 Angstrom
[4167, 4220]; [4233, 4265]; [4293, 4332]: 3.9 Angstrom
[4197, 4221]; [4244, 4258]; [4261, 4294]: -0.6 Angstrom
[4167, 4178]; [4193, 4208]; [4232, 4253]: 2.1 Angstrom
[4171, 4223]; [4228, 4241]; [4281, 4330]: 1.5 Angstrom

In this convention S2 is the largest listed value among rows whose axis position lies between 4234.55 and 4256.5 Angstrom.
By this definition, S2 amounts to 21.66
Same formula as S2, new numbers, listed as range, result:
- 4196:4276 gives 26.32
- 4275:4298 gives 18.21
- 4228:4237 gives 21.79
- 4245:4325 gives 21.48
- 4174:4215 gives 37.04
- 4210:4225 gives 23.93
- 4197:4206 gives 26.27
